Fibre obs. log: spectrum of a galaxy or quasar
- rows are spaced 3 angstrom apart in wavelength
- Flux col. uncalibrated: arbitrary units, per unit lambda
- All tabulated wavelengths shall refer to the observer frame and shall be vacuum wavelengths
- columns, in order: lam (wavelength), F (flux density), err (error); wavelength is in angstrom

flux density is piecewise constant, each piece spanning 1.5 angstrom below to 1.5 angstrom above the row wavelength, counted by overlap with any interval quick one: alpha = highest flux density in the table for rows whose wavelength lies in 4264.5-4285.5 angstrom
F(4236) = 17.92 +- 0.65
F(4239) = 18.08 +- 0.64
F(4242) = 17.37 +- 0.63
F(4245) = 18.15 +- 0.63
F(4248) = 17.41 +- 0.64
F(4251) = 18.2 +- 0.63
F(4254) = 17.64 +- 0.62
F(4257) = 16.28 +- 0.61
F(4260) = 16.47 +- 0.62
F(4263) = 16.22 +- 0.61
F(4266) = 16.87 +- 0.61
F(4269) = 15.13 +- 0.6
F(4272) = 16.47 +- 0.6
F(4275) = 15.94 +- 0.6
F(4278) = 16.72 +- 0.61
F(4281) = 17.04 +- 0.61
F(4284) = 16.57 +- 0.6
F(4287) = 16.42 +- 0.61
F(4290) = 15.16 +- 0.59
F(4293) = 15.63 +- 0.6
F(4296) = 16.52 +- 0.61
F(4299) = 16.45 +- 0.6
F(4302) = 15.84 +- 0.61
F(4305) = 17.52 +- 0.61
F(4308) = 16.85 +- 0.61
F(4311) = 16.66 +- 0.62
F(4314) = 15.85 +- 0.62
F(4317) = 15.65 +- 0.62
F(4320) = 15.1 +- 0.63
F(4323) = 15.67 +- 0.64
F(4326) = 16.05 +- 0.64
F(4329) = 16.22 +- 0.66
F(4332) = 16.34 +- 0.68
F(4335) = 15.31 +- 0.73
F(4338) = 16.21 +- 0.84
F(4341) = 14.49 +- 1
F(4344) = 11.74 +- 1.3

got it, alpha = 17.04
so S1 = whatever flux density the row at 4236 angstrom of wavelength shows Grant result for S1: 17.92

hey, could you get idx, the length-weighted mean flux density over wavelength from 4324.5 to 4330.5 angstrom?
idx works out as 16.1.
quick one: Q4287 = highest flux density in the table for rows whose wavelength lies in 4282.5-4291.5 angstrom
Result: 16.57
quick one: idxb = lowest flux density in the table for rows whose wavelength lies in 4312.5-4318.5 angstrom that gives 15.65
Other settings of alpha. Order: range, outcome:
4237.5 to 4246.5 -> 18.15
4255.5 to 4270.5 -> 16.87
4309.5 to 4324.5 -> 16.66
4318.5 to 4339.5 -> 16.34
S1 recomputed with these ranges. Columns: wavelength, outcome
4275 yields 15.94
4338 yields 16.21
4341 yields 14.49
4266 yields 16.87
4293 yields 15.63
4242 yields 17.37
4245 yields 18.15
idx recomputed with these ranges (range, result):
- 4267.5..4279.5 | 16.1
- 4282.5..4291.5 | 16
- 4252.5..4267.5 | 16.7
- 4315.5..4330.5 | 15.7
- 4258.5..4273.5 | 16.2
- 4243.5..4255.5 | 17.8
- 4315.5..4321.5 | 15.4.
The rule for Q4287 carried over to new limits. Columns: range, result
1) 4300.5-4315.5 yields 17.52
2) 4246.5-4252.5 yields 18.2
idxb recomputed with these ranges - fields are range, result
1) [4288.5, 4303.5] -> 15.16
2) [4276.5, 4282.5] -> 16.72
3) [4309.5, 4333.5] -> 15.1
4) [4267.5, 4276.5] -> 15.13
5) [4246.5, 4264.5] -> 16.22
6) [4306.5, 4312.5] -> 16.66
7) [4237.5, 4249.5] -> 17.37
